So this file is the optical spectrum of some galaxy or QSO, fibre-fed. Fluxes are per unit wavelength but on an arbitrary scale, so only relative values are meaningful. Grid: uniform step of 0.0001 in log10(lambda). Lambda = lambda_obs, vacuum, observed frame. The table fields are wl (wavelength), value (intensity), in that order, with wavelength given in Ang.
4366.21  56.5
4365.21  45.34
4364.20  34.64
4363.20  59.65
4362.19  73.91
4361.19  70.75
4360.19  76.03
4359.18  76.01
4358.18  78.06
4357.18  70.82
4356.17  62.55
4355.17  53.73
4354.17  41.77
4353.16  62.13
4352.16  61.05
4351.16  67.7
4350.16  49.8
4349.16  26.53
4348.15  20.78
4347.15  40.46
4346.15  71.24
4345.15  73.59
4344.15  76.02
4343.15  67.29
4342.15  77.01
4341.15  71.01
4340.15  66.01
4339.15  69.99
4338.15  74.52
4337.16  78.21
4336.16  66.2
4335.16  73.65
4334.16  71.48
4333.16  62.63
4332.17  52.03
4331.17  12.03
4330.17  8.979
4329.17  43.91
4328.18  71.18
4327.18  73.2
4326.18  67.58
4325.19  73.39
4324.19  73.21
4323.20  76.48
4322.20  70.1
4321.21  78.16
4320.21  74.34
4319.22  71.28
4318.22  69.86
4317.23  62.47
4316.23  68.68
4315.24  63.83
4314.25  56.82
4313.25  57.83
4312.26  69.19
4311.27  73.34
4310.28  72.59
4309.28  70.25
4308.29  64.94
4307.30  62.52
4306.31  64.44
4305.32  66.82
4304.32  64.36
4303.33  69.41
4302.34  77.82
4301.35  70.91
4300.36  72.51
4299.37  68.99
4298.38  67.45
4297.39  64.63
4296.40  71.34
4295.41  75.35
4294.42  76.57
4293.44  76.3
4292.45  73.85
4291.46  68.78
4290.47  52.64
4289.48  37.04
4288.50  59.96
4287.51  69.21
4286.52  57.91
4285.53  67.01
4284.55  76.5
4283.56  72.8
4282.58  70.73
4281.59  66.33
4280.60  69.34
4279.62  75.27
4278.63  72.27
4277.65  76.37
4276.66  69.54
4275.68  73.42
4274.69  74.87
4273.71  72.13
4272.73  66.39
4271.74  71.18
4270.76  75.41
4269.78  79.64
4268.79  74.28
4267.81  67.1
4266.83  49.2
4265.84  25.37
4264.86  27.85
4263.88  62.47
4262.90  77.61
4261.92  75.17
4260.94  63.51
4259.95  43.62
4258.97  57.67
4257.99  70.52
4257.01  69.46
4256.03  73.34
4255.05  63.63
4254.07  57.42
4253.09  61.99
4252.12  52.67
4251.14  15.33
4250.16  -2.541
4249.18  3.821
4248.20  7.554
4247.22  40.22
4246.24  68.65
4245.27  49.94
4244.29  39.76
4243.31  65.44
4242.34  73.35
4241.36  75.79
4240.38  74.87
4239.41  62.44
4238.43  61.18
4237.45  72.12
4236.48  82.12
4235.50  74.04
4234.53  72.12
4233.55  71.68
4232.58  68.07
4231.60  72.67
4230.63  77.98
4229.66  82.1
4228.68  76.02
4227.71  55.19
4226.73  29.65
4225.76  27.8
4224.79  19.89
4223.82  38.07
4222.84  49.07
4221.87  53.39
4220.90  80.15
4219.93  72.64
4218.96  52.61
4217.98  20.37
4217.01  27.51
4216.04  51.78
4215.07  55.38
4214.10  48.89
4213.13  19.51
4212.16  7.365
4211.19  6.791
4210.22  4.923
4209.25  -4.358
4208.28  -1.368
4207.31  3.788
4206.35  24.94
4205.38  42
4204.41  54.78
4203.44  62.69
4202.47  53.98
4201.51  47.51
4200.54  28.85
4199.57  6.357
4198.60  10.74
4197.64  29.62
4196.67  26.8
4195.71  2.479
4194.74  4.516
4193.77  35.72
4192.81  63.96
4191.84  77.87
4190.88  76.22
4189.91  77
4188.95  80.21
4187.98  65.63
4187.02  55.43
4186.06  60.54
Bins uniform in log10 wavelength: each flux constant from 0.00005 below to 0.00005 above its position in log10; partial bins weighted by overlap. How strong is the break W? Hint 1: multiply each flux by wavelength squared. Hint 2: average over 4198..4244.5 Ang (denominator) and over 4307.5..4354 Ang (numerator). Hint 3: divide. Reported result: 1.41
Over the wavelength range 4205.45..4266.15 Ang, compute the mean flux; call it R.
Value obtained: 48.6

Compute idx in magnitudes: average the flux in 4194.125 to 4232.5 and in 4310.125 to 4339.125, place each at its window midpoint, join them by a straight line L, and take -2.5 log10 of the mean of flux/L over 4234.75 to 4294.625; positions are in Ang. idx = -0.23 mag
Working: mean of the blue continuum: 36.9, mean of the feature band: 61.3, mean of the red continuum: 64.4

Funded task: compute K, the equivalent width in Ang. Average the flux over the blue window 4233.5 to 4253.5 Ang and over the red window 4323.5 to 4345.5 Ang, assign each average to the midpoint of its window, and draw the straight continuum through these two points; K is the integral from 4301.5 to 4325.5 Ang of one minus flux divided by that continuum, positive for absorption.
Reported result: -2.9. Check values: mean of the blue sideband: 53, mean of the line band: 68.8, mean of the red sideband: 63.8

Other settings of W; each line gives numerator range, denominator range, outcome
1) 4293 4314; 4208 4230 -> 1.89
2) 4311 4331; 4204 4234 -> 1.62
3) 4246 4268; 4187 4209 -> 1.27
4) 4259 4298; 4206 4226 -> 2.16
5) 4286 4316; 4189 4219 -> 2.10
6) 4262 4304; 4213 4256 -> 1.29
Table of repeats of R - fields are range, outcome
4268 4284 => 72.4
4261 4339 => 66.2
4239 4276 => 56.8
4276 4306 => 68.6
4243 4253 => 34.6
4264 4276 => 62.9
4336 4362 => 63.5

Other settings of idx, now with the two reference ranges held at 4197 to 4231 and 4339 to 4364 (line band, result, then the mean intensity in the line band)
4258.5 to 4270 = -0.24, 58.1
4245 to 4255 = 0.20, 36.5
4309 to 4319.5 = -0.20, 66.7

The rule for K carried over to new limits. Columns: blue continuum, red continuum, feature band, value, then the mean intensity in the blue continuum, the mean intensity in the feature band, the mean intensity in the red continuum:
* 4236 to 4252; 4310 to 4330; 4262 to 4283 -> -3.9 Ang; 49.4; 66.7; 67.4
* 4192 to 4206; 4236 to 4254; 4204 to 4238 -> -1.7 Ang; 34.5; 45.5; 50.4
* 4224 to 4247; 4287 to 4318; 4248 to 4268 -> 4.7 Ang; 62.6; 49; 66.8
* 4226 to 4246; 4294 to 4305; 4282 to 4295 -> 0.7 Ang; 66.4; 66.2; 70.7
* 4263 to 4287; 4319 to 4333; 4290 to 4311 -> -1.9 Ang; 66.6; 69.2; 60.3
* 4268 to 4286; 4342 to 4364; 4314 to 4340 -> 0.3 Ang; 72.4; 64.1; 61.1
